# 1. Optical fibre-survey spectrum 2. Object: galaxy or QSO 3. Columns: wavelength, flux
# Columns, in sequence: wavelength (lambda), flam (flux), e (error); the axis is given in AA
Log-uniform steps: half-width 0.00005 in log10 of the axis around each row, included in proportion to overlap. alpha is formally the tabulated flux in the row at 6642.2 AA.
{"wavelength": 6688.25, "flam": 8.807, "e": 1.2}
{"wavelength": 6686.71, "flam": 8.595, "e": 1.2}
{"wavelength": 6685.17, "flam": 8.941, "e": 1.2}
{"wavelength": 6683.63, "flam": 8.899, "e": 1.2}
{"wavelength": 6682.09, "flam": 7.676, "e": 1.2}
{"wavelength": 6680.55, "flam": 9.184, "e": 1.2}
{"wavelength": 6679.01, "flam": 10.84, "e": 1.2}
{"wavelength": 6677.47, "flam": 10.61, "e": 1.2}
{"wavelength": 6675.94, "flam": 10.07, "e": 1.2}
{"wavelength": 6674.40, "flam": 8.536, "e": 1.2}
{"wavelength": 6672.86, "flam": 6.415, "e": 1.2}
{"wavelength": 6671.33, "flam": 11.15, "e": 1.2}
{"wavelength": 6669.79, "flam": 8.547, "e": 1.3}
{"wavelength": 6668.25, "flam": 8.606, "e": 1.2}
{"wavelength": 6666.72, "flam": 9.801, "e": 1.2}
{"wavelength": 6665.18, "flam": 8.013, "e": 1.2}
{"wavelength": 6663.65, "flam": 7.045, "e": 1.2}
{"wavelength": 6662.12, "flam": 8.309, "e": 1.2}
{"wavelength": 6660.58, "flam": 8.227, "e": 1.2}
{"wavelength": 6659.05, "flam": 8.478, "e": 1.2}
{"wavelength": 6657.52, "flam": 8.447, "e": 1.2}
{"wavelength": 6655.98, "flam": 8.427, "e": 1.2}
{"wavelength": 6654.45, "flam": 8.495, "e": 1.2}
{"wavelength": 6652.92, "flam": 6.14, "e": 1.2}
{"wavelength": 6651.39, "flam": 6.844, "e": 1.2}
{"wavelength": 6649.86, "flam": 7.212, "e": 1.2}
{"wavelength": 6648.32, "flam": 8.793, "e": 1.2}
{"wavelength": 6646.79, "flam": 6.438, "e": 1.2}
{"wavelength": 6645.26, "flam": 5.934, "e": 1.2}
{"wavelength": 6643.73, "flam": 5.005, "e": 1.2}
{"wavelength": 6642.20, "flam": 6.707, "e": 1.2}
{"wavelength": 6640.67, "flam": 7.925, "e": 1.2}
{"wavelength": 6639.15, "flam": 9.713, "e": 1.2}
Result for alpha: 6.707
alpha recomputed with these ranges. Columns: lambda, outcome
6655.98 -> 8.427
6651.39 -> 6.844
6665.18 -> 8.013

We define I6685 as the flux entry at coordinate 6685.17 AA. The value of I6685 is 8.941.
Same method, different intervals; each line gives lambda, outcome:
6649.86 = 7.212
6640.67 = 7.925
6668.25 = 8.606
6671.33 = 11.15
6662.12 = 8.309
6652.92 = 6.14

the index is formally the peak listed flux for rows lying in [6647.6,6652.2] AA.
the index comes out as 8.793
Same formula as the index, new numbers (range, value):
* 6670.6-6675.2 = 11.15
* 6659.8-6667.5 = 9.801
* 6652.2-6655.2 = 8.495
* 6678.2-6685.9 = 10.84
